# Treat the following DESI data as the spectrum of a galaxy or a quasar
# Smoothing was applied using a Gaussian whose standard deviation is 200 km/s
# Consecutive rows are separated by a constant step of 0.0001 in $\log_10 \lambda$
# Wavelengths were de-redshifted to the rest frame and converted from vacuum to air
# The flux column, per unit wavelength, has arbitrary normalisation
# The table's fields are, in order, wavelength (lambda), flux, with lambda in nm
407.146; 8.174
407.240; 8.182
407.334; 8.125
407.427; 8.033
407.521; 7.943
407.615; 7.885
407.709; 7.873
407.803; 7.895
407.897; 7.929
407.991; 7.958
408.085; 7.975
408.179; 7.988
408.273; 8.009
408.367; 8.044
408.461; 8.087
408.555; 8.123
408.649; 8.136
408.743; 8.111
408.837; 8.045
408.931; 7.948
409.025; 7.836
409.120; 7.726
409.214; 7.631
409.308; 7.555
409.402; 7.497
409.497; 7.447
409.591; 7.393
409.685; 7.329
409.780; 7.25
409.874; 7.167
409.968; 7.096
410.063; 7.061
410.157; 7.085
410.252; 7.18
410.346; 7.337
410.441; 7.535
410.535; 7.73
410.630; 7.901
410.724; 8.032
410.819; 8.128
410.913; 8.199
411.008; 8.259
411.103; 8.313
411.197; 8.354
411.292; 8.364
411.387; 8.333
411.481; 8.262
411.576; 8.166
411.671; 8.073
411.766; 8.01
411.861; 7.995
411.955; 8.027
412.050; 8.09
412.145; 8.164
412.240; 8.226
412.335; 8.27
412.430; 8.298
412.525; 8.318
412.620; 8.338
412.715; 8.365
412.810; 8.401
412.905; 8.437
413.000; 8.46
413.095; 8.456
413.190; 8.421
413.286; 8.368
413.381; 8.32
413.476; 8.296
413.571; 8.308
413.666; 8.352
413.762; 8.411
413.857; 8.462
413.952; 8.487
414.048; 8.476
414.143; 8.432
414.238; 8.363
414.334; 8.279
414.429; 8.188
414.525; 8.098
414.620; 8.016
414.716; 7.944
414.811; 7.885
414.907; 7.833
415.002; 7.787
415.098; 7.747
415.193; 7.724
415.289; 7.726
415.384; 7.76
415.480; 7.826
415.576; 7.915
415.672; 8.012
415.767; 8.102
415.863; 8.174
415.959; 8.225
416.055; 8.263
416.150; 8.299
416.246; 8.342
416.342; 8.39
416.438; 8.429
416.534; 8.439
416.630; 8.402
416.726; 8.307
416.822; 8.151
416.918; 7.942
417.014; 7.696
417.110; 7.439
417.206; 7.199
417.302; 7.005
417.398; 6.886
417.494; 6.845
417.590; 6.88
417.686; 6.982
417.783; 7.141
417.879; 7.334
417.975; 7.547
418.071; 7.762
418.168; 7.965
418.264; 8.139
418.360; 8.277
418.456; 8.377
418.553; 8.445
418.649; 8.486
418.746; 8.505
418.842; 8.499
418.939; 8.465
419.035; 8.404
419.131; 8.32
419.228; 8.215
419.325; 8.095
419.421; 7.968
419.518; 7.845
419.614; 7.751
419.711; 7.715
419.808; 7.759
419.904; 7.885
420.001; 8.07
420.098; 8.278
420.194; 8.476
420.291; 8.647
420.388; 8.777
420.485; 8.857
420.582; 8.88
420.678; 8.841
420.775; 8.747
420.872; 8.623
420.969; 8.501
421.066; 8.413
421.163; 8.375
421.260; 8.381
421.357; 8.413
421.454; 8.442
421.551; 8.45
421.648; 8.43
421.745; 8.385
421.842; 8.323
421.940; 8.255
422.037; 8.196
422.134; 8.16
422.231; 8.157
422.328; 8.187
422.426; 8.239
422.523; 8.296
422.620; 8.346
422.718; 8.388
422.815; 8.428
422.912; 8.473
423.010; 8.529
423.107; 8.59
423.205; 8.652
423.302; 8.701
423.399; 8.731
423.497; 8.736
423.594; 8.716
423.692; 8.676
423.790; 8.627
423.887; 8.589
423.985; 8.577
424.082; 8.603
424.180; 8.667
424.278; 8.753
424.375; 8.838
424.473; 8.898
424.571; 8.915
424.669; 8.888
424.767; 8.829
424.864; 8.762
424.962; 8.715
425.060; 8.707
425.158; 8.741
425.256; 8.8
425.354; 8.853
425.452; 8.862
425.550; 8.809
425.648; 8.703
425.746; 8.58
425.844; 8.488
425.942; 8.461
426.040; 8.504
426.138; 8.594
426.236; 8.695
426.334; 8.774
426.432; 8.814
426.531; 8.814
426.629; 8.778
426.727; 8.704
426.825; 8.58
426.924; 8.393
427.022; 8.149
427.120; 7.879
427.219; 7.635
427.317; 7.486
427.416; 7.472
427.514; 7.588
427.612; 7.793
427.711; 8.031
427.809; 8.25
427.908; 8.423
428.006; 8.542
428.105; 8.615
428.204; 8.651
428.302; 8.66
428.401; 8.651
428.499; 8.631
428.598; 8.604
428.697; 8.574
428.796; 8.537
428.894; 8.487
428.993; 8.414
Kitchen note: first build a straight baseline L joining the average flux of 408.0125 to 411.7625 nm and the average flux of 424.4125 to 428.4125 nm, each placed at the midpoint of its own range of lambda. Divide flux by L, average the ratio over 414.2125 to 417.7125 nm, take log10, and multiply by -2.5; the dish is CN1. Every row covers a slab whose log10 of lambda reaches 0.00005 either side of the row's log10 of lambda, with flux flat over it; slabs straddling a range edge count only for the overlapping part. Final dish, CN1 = 0.03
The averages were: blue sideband 7.82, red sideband 8.5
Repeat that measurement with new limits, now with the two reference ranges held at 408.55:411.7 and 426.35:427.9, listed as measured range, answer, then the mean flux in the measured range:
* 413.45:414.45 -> -0.07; 8.38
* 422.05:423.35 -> -0.04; 8.39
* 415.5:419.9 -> 0.00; 7.94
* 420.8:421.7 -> -0.05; 8.45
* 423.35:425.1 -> -0.08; 8.74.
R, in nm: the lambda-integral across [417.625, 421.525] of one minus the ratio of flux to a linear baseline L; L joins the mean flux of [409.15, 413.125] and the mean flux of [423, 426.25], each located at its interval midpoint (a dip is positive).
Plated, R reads 0.09 nm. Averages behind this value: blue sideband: 7.92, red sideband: 8.7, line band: 8.21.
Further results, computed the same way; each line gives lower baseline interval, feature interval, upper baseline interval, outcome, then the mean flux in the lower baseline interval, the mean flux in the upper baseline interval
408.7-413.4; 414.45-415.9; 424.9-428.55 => 0.031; 7.94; 8.45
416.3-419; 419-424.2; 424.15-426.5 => -0.059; 7.86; 8.73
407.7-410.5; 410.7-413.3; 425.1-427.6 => -0.151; 7.67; 8.44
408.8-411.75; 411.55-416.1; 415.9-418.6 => -0.224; 7.75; 7.83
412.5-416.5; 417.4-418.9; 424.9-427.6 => 0.089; 8.2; 8.46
